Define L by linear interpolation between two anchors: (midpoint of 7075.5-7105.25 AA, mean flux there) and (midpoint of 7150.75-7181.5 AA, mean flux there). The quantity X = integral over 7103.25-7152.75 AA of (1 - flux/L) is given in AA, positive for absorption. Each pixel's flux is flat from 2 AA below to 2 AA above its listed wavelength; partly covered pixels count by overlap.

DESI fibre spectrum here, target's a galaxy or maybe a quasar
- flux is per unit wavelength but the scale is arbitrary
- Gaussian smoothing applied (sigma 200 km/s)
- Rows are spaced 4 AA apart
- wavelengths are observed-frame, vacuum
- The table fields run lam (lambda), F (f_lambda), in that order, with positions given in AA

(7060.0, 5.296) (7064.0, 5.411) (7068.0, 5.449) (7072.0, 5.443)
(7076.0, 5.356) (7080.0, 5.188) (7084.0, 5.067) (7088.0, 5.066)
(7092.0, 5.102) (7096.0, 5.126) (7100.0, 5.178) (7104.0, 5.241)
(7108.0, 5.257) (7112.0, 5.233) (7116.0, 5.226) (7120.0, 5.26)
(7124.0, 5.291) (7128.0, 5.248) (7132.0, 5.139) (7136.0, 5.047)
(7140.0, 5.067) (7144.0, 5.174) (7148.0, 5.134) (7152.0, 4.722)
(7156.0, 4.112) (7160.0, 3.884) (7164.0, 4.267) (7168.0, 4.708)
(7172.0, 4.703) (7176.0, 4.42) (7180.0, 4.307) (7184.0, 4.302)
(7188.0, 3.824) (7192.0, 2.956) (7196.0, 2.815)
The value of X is -4.1 AA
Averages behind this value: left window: 5.15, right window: 4.38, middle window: 5.17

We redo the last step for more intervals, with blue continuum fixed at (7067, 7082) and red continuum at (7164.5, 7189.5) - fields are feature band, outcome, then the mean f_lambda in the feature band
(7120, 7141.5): -1.6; 5.17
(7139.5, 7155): -1.0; 4.96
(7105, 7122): -0.9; 5.24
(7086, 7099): 0.2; 5.1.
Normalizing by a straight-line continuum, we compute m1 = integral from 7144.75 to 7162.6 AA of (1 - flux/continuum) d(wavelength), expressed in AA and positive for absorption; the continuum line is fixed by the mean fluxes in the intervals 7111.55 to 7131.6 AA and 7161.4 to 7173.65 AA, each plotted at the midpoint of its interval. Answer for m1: 0.9 AA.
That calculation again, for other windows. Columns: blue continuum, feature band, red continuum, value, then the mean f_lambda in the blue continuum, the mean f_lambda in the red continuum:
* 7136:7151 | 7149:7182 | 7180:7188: 1.3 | 5.09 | 4.18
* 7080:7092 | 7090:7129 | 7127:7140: -0.8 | 5.09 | 5.12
